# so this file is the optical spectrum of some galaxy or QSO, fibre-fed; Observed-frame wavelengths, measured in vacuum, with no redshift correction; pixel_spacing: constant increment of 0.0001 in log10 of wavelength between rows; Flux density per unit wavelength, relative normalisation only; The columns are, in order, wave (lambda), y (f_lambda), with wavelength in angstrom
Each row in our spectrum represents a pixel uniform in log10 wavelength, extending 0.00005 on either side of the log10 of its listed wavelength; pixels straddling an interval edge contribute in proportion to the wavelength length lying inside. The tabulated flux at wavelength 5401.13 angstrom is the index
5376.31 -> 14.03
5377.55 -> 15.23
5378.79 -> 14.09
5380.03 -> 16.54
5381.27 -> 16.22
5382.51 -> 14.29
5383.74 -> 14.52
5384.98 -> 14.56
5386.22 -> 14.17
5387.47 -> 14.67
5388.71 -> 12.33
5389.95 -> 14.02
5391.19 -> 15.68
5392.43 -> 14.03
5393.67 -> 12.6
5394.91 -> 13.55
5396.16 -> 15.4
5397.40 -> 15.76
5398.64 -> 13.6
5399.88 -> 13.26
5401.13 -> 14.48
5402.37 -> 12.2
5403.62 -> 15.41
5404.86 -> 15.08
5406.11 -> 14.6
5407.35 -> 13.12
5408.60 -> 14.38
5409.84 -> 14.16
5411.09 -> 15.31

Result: 14.48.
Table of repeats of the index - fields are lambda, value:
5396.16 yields 15.4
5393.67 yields 12.6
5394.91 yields 13.55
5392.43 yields 14.03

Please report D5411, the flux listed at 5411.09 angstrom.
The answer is 15.31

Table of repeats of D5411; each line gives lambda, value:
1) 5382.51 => 14.29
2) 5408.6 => 14.38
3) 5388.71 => 12.33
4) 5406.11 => 14.6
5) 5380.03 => 16.54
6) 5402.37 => 12.2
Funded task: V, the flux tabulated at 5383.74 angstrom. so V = 14.52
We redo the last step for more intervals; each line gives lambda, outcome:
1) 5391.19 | 15.68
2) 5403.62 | 15.41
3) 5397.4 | 15.76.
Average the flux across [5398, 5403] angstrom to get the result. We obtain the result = 13.4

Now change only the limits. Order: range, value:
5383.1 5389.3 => 14.1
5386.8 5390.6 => 13.7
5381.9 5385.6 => 14.5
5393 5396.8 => 13.9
